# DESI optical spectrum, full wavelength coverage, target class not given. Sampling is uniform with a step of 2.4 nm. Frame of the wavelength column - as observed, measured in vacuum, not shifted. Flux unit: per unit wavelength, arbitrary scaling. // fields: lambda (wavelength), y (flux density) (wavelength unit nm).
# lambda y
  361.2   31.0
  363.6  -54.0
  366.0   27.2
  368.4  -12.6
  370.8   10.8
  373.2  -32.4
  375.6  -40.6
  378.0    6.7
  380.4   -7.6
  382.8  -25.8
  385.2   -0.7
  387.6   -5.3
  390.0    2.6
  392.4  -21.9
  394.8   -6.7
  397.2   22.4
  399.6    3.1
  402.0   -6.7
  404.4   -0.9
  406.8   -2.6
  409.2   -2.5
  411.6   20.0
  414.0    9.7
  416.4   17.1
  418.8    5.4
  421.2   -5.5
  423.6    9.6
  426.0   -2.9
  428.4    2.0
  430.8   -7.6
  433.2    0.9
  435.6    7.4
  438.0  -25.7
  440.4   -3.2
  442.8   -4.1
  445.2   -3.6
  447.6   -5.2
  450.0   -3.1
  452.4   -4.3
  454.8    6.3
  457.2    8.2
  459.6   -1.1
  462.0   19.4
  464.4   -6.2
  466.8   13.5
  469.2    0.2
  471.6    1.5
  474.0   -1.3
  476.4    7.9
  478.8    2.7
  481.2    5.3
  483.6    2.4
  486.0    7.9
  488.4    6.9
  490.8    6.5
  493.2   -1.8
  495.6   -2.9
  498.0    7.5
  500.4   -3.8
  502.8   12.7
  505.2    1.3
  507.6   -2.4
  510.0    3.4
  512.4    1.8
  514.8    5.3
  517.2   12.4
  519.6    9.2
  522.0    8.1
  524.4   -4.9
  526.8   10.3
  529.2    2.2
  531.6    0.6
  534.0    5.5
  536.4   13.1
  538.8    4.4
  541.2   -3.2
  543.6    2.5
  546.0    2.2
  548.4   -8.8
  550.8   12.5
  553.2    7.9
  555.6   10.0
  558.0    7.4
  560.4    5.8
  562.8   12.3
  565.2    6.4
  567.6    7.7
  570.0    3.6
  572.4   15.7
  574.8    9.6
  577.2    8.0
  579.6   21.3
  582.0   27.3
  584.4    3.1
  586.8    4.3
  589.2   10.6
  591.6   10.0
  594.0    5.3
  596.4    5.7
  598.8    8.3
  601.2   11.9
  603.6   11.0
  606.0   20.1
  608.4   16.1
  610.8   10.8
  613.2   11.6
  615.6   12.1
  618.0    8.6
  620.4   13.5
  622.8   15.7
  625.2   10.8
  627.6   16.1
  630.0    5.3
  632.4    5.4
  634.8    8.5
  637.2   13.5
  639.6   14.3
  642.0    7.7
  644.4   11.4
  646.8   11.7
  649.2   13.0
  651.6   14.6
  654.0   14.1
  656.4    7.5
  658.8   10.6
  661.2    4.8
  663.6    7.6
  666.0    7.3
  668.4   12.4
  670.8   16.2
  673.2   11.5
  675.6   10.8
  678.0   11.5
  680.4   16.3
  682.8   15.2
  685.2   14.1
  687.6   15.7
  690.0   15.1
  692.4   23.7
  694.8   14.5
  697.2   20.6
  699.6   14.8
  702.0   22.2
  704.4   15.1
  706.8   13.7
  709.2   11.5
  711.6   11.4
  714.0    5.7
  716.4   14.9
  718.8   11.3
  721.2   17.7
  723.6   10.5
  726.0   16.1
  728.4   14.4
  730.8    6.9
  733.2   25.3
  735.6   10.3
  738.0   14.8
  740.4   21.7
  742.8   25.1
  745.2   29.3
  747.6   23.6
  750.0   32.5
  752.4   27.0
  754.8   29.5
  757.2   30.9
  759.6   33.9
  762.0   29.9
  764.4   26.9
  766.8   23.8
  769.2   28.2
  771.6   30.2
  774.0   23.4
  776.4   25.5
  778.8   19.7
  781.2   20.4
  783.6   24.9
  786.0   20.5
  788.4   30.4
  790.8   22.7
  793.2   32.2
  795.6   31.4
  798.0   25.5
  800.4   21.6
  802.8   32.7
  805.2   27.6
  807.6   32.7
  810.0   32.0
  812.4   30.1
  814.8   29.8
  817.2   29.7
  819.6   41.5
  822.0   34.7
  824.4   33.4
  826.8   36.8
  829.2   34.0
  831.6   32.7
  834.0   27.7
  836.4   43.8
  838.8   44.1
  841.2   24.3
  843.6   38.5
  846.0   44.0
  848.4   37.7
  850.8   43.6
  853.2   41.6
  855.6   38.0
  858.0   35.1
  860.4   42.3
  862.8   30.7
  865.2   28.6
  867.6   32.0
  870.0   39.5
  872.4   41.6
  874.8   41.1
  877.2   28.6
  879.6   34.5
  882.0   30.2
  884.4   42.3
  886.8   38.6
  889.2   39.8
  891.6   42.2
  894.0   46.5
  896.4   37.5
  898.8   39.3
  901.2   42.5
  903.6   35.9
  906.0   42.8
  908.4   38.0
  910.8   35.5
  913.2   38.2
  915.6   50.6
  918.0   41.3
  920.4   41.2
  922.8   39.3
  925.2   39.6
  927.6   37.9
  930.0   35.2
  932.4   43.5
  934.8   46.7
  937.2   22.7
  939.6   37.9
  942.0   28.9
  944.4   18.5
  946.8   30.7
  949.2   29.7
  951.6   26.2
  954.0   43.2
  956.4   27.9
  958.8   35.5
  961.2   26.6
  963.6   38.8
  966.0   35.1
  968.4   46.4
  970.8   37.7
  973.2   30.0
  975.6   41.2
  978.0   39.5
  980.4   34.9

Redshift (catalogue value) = 0.86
